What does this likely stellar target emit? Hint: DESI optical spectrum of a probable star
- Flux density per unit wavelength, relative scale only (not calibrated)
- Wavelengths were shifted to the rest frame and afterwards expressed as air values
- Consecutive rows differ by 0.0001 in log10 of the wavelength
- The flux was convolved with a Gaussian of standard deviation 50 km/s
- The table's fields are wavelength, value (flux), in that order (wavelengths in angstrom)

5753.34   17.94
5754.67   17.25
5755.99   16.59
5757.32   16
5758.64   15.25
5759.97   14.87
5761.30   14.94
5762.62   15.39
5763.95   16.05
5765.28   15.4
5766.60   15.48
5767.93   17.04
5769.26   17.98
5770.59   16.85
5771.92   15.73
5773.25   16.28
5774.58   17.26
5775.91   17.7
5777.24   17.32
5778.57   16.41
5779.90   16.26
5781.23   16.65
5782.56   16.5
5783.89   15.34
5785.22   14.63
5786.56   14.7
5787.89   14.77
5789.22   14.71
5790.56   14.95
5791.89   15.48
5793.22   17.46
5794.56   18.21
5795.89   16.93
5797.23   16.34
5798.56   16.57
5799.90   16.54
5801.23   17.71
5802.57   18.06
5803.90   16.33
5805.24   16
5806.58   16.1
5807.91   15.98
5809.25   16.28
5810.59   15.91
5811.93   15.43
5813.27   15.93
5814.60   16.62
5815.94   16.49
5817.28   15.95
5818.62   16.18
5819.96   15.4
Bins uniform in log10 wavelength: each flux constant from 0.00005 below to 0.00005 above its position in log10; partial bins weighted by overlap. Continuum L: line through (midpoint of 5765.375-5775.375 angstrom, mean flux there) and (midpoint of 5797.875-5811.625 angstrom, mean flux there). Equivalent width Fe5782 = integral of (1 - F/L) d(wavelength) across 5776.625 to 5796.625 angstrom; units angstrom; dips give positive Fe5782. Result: 0.7 angstrom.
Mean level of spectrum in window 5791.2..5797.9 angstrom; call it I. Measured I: 16.9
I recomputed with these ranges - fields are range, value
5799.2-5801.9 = 17.1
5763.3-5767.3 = 15.7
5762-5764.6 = 15.7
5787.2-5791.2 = 14.8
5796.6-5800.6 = 16.5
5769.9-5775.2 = 16.5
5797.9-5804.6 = 17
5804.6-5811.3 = 16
